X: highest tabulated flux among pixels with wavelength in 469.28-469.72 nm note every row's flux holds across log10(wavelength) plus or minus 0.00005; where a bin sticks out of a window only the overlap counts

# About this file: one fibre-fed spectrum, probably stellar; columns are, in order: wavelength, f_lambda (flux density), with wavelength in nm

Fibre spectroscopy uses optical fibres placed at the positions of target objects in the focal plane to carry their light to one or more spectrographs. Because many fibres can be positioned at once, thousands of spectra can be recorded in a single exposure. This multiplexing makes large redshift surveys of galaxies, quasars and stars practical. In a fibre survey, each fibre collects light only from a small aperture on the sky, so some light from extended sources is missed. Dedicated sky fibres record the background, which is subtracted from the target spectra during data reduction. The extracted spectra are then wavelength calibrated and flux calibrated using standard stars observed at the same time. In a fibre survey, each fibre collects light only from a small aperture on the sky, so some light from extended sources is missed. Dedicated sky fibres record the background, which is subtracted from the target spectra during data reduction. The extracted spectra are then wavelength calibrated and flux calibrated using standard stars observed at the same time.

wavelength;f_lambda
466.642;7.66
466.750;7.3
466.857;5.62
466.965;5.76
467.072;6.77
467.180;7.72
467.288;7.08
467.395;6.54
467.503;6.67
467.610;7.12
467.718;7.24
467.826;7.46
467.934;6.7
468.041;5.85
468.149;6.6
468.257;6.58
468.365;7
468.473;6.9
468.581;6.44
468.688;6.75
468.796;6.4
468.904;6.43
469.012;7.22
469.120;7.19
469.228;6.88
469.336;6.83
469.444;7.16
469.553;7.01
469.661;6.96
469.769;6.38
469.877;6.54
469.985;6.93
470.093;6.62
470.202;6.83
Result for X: 7.16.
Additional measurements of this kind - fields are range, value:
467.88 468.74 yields 7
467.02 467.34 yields 7.72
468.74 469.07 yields 7.22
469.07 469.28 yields 7.19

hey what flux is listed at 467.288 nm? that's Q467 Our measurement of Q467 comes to 7.08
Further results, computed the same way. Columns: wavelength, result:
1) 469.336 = 6.83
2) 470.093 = 6.62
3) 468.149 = 6.6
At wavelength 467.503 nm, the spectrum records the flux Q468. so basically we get 6.67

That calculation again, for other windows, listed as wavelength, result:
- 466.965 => 5.76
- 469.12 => 7.19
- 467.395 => 6.54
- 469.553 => 7.01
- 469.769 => 6.38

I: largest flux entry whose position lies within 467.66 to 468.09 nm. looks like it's 7.46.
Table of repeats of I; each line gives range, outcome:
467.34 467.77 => 7.24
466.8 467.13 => 6.77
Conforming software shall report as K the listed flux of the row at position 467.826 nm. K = 7.46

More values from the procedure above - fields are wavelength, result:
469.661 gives 6.96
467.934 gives 6.7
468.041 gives 5.85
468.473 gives 6.9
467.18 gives 7.72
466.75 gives 7.3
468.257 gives 6.58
